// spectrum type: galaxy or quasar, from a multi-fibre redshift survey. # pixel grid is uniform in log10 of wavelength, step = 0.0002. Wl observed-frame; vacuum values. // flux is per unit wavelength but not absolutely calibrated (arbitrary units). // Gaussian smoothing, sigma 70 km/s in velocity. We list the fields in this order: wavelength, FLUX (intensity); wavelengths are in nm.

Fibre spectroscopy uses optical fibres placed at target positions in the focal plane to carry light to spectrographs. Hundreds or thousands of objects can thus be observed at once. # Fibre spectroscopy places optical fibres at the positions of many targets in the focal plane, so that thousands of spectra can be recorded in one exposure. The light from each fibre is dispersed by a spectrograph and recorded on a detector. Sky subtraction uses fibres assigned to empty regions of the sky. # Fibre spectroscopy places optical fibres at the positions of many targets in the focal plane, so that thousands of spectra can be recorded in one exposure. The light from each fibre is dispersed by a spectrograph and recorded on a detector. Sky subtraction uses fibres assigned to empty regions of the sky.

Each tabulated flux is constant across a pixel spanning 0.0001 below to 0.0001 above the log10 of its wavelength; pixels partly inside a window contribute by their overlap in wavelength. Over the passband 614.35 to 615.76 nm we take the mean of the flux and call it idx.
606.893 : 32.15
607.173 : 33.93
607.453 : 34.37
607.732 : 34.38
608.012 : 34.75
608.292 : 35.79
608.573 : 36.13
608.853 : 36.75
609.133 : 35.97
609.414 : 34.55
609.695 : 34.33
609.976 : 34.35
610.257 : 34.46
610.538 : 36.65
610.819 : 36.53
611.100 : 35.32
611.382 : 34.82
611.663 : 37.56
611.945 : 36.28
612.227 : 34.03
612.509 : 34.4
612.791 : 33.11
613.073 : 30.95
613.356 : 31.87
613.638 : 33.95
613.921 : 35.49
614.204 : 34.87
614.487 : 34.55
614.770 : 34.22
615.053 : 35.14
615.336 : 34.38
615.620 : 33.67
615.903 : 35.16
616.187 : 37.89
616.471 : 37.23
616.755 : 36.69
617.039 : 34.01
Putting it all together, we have 34.4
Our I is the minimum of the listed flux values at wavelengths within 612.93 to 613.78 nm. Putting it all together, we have 30.95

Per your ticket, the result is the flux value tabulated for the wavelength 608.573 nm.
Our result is 36.13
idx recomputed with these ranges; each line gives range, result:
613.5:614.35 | 34.7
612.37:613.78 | 32.9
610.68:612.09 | 36.1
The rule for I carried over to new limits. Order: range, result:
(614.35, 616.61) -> 33.67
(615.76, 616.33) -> 35.16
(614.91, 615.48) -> 34.38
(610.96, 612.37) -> 34.03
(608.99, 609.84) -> 34.33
